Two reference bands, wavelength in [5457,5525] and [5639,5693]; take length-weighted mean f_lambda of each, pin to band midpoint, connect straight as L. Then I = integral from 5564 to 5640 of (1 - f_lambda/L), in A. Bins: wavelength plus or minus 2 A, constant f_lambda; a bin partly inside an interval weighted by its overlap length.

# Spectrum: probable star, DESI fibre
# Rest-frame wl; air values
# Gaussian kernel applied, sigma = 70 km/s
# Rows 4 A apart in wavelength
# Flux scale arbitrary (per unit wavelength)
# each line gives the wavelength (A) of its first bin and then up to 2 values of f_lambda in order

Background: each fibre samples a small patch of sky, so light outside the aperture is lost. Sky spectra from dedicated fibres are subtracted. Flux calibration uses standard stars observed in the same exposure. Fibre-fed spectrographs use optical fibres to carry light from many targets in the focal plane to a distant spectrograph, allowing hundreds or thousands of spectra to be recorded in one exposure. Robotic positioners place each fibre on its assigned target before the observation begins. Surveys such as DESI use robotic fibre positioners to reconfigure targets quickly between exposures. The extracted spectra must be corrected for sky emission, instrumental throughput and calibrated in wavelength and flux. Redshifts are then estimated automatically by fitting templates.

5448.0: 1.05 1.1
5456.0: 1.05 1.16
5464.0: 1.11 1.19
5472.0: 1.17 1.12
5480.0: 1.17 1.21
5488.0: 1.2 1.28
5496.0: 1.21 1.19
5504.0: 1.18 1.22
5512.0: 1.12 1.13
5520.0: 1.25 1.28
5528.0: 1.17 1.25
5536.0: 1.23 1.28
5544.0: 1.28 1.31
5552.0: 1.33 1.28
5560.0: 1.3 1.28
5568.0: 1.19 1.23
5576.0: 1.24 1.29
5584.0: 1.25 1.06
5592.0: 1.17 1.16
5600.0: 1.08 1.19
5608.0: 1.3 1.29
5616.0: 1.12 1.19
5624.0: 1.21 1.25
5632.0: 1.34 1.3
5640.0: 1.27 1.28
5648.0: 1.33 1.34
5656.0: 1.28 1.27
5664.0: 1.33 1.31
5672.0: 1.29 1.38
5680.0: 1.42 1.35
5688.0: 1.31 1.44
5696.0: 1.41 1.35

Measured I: 3.4 A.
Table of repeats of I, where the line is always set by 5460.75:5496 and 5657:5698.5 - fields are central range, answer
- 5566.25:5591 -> 1.1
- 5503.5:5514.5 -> 0.3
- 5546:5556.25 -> -0.6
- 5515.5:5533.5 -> 0.0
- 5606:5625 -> 1.1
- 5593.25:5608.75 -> 1.4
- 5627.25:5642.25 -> 0.2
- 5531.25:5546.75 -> -0.4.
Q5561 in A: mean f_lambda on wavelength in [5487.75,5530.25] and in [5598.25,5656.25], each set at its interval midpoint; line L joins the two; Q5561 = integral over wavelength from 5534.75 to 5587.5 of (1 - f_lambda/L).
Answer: -1.7 A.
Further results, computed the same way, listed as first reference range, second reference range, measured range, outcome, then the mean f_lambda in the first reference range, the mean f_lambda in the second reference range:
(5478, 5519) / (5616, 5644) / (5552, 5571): -0.7 A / 1.19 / 1.25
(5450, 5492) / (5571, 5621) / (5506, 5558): -2.9 A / 1.15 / 1.2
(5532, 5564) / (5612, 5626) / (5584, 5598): 0.9 A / 1.28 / 1.19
